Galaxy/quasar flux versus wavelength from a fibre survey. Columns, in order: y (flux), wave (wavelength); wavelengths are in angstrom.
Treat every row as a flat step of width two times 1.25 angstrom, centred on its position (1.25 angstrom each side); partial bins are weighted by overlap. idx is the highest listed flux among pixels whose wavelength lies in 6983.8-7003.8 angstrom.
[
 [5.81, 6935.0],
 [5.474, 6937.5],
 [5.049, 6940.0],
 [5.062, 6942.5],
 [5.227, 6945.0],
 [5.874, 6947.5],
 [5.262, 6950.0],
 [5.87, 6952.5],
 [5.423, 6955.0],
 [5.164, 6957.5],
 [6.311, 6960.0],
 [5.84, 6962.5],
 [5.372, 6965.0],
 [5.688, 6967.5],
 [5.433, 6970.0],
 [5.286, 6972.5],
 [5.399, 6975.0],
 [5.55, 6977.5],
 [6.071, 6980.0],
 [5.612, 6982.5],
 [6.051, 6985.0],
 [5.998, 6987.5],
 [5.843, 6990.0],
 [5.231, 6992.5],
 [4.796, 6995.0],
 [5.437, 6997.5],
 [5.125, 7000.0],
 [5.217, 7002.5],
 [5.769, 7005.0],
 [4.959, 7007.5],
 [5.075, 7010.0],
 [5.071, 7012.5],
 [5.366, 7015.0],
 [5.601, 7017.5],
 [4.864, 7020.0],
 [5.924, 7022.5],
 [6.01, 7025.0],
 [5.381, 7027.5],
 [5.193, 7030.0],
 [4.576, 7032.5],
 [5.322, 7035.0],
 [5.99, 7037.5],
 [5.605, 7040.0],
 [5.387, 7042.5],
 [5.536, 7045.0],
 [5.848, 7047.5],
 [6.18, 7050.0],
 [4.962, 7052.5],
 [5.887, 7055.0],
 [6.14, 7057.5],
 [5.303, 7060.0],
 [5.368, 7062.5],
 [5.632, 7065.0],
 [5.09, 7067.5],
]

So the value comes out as 6.051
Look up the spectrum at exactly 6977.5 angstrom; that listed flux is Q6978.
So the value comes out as 5.55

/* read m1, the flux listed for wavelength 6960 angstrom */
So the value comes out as 6.311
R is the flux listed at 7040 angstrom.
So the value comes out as 5.605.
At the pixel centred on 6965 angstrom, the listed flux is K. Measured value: 5.372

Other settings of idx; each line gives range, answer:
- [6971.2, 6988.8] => 6.071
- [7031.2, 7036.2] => 5.322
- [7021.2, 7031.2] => 6.01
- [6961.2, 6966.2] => 5.84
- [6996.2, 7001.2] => 5.437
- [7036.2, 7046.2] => 5.99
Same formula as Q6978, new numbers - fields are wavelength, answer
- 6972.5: 5.286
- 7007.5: 4.959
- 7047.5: 5.848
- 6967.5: 5.688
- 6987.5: 5.998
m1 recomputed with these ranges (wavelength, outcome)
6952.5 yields 5.87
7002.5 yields 5.217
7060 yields 5.303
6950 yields 5.262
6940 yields 5.049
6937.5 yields 5.474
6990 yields 5.843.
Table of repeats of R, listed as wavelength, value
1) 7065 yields 5.632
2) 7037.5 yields 5.99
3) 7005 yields 5.769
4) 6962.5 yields 5.84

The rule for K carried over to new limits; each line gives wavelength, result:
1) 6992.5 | 5.231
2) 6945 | 5.227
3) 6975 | 5.399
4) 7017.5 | 5.601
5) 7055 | 5.887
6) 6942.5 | 5.062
